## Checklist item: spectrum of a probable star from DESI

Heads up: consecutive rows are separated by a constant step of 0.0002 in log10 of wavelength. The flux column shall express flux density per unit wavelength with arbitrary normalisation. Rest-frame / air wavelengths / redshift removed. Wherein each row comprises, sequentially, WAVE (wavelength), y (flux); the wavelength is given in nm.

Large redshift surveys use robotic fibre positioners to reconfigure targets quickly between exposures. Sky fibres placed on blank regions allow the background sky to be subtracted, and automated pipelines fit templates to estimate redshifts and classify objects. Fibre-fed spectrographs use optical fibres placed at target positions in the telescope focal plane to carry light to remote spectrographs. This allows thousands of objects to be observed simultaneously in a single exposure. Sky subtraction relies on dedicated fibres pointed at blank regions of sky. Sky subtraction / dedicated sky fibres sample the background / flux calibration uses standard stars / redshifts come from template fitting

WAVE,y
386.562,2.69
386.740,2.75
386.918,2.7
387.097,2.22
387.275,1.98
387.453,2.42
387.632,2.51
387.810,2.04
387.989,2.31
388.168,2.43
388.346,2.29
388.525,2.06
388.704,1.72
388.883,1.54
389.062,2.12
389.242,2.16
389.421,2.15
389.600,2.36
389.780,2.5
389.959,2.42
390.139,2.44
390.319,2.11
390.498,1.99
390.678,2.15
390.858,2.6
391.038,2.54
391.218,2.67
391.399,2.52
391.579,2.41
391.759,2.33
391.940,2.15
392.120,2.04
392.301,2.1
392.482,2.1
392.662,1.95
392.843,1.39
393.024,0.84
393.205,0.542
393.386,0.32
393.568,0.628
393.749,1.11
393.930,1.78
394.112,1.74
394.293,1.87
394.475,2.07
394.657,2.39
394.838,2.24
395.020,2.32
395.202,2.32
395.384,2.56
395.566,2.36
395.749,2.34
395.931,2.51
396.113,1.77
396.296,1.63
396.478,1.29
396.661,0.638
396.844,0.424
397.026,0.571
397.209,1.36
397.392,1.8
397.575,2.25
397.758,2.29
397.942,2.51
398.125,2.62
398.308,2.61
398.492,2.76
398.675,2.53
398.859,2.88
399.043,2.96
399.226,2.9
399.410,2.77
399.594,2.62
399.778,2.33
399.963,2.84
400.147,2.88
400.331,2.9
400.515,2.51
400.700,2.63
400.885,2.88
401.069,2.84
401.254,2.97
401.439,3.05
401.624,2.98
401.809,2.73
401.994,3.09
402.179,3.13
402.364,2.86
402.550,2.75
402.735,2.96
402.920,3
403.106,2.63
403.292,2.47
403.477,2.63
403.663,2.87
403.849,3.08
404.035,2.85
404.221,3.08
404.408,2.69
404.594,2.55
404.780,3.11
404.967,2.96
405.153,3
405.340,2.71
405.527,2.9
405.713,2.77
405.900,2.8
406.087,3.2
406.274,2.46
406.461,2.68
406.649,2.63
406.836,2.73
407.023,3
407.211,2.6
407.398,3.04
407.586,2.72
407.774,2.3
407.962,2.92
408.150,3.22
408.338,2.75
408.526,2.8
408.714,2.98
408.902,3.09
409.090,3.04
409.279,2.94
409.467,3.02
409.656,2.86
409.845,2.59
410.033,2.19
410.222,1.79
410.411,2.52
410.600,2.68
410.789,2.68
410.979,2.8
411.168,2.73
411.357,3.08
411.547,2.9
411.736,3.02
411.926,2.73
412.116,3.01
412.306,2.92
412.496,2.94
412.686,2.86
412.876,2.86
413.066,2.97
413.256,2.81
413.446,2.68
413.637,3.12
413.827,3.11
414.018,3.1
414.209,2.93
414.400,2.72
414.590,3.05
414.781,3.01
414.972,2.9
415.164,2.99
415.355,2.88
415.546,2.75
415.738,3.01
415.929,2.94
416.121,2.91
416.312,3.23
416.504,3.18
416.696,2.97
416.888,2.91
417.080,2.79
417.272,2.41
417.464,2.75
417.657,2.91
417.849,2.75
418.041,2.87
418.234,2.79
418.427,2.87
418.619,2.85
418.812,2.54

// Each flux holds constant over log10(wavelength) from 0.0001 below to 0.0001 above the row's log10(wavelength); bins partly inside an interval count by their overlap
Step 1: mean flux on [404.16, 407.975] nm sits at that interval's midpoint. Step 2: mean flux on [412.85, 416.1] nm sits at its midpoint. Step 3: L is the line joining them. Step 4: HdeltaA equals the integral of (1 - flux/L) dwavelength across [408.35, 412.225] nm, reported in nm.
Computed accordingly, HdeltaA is 0.12 nm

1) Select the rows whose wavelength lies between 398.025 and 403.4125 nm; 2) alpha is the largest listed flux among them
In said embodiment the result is 3.13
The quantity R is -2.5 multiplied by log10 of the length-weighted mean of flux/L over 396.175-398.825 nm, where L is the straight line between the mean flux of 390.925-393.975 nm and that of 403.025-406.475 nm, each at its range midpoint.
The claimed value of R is 0.20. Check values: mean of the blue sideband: 1.73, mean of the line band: 1.83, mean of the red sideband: 2.82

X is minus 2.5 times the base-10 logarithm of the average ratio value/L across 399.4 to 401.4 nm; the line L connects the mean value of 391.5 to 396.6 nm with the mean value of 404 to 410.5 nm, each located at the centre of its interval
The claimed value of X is -0.20 mag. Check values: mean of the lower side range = 1.82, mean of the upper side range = 2.78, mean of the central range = 2.75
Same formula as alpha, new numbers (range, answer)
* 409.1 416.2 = 3.12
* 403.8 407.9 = 3.2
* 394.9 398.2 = 2.62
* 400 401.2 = 2.9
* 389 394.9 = 2.67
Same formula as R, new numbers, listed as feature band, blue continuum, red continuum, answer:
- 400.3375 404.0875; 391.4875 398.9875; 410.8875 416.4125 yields -0.246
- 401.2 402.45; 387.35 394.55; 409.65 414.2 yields -0.232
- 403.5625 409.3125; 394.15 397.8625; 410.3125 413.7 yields -0.145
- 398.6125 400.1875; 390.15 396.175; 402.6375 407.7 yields -0.141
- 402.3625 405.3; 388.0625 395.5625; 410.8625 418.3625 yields -0.148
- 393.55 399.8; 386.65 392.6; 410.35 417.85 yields 0.186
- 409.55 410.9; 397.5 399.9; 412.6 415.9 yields 0.150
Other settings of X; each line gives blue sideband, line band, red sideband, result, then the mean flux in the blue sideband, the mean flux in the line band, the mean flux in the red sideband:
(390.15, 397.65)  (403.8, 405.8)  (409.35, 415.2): -0.19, 1.83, 2.88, 2.82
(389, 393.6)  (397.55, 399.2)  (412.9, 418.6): -0.16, 2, 2.63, 2.91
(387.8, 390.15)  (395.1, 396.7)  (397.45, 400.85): 0.25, 2.18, 1.98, 2.65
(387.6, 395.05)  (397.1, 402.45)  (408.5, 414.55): -0.14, 1.99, 2.67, 2.83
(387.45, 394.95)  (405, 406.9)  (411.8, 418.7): -0.10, 2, 2.79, 2.9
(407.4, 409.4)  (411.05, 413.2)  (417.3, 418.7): -0.02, 2.89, 2.91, 2.81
